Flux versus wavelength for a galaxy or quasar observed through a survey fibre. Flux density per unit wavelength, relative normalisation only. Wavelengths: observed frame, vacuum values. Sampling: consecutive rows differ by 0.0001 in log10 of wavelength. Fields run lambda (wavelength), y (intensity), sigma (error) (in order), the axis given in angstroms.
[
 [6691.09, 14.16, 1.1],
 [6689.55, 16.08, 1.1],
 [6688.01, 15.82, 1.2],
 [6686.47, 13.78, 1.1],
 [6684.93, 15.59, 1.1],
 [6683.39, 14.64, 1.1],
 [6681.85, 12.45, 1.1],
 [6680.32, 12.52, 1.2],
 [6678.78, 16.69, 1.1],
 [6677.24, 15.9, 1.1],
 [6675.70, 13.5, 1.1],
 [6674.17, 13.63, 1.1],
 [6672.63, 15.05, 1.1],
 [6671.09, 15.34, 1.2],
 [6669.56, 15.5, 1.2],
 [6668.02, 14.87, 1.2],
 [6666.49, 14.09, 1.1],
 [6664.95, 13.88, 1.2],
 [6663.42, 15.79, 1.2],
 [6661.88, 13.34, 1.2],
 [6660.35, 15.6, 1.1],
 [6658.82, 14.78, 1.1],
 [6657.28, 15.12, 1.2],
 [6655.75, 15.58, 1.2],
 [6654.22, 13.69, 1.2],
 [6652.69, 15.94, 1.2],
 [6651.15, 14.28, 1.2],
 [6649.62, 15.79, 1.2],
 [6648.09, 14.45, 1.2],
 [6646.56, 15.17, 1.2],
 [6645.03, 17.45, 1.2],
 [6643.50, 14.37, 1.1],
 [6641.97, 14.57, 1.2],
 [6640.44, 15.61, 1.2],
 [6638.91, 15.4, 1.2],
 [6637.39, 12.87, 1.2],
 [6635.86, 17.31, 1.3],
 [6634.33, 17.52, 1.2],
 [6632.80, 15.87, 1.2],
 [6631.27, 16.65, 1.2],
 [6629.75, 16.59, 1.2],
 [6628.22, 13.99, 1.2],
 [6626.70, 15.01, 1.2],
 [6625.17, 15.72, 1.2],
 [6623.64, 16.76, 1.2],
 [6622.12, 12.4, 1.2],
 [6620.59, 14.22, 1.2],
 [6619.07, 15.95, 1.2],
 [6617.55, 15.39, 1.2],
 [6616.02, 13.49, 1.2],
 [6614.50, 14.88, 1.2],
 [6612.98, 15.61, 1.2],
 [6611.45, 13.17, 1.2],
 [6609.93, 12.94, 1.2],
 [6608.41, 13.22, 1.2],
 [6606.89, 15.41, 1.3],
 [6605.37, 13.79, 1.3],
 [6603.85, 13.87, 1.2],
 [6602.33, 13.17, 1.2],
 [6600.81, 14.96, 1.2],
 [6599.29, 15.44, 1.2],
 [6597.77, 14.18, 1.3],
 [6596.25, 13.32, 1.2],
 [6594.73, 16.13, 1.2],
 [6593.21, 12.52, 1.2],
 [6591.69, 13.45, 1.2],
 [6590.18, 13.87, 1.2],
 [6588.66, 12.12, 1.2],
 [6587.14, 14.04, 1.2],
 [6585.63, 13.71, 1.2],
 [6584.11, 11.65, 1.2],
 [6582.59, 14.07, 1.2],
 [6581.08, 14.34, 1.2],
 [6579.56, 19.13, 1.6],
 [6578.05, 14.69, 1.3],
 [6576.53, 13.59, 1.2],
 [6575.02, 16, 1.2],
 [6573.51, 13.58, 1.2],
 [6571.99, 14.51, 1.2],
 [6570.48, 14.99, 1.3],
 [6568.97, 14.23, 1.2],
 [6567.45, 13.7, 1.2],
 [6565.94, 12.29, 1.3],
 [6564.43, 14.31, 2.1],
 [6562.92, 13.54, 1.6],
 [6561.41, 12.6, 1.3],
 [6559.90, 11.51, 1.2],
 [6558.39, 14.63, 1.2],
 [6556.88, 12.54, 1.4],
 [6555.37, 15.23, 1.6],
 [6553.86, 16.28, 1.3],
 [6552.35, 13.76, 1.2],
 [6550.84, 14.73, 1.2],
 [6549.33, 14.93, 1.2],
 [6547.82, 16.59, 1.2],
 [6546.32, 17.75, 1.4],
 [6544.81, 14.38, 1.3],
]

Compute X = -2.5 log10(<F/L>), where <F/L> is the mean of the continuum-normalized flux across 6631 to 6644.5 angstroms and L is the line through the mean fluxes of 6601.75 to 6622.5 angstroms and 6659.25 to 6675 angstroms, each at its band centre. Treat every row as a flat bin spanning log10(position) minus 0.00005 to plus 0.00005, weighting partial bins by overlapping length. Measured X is -0.08 mag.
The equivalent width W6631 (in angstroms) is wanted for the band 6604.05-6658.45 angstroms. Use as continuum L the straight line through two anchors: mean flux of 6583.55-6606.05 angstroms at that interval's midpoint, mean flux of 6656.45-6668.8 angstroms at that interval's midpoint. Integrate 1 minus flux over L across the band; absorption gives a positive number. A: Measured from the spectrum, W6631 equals -2.9 angstroms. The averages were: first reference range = 13.8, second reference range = 14.7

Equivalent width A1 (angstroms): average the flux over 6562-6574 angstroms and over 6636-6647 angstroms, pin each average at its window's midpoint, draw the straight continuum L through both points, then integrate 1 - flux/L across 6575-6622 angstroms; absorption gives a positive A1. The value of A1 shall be 0.7 angstroms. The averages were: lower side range 13.9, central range 14.2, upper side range 15.2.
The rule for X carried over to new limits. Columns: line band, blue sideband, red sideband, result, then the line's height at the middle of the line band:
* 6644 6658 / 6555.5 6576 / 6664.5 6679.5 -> -0.045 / 14.6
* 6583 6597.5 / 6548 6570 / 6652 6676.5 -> 0.057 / 14.2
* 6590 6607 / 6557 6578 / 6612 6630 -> 0.024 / 14.5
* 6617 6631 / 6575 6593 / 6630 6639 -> 0.032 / 15.6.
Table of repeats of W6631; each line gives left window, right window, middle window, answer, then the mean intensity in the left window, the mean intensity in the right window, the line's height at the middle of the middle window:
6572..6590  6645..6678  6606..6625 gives 0.1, 14.3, 14.9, 14.5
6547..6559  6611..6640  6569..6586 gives 0.5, 14.9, 15.2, 15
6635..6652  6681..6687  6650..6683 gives -0.1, 15.2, 14.1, 14.6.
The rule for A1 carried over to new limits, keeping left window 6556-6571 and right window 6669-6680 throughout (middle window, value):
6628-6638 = -1.10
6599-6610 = -0.09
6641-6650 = -0.44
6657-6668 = 0.11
